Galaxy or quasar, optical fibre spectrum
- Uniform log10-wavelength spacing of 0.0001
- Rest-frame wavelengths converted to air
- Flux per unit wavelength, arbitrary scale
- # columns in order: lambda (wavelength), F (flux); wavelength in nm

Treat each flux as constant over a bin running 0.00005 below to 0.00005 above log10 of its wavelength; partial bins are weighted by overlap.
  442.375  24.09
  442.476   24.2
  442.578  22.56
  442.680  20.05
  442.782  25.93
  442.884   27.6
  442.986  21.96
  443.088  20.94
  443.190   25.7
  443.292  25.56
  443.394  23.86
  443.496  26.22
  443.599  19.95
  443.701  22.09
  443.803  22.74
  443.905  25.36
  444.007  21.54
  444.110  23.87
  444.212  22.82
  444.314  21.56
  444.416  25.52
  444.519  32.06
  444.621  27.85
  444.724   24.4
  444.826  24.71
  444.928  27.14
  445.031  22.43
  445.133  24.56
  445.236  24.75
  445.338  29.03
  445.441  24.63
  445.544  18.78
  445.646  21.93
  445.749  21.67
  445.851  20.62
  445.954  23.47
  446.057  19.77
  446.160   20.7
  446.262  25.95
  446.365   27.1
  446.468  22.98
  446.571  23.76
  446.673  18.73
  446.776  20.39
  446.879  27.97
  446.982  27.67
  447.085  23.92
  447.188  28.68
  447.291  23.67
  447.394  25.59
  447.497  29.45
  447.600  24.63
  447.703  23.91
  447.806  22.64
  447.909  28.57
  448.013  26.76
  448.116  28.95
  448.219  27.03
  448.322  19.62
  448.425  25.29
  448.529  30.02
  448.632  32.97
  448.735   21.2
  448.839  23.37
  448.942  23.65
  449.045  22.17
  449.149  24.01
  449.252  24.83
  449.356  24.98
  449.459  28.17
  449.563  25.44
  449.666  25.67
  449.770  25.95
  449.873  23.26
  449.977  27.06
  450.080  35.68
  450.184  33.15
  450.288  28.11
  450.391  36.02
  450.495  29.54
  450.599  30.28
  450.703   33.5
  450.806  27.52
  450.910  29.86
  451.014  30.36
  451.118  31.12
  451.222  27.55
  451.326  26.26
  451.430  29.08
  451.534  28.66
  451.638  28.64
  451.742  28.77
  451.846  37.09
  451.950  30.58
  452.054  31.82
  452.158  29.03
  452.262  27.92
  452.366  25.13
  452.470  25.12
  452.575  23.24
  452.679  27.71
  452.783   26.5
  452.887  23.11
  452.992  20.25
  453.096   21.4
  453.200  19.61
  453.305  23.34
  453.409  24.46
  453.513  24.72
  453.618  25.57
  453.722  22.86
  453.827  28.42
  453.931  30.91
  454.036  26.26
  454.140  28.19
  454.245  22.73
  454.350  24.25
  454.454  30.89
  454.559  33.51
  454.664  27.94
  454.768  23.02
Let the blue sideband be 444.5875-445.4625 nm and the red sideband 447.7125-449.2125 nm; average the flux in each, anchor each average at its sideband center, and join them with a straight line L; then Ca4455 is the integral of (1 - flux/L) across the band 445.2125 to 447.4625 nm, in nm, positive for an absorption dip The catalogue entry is 0.15 nm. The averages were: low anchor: 25.5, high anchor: 25.4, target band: 23.7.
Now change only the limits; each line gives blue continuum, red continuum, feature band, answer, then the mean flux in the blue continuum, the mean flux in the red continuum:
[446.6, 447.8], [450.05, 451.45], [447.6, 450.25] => 0.14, 24.9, 30.5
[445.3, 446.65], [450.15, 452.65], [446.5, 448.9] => -0.04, 23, 29.5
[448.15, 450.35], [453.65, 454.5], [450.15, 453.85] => -0.15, 26.3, 26.8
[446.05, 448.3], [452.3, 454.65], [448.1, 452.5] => -0.49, 25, 25.4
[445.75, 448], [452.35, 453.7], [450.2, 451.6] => -0.35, 24.3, 23.8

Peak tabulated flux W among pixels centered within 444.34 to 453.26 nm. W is 37.09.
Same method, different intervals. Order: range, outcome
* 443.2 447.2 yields 32.06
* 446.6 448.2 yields 29.45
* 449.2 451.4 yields 36.02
